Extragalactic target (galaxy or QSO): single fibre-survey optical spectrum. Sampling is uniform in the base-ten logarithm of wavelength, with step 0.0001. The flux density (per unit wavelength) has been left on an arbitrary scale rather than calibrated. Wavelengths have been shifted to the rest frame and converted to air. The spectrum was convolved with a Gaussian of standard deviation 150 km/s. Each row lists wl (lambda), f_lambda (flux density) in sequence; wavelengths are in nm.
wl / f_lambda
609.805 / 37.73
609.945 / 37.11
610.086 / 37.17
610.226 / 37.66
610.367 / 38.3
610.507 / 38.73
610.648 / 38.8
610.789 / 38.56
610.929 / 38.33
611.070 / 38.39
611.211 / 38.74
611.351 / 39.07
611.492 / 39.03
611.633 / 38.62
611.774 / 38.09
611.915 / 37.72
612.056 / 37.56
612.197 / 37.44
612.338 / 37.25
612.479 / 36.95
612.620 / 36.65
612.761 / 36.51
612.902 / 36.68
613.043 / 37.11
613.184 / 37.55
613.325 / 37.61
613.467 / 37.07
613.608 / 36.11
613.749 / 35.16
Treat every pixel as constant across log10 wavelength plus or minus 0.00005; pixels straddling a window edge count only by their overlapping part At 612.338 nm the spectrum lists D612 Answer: 37.25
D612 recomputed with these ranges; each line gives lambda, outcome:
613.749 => 35.16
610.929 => 38.33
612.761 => 36.51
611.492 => 39.03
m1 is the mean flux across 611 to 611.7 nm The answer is 38.8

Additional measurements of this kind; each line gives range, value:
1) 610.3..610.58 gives 38.5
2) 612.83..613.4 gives 37.2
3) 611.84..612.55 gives 37.4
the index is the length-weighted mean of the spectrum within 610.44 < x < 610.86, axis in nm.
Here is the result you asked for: 38.7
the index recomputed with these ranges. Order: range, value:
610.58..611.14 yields 38.5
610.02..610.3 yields 37.4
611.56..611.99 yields 38.1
